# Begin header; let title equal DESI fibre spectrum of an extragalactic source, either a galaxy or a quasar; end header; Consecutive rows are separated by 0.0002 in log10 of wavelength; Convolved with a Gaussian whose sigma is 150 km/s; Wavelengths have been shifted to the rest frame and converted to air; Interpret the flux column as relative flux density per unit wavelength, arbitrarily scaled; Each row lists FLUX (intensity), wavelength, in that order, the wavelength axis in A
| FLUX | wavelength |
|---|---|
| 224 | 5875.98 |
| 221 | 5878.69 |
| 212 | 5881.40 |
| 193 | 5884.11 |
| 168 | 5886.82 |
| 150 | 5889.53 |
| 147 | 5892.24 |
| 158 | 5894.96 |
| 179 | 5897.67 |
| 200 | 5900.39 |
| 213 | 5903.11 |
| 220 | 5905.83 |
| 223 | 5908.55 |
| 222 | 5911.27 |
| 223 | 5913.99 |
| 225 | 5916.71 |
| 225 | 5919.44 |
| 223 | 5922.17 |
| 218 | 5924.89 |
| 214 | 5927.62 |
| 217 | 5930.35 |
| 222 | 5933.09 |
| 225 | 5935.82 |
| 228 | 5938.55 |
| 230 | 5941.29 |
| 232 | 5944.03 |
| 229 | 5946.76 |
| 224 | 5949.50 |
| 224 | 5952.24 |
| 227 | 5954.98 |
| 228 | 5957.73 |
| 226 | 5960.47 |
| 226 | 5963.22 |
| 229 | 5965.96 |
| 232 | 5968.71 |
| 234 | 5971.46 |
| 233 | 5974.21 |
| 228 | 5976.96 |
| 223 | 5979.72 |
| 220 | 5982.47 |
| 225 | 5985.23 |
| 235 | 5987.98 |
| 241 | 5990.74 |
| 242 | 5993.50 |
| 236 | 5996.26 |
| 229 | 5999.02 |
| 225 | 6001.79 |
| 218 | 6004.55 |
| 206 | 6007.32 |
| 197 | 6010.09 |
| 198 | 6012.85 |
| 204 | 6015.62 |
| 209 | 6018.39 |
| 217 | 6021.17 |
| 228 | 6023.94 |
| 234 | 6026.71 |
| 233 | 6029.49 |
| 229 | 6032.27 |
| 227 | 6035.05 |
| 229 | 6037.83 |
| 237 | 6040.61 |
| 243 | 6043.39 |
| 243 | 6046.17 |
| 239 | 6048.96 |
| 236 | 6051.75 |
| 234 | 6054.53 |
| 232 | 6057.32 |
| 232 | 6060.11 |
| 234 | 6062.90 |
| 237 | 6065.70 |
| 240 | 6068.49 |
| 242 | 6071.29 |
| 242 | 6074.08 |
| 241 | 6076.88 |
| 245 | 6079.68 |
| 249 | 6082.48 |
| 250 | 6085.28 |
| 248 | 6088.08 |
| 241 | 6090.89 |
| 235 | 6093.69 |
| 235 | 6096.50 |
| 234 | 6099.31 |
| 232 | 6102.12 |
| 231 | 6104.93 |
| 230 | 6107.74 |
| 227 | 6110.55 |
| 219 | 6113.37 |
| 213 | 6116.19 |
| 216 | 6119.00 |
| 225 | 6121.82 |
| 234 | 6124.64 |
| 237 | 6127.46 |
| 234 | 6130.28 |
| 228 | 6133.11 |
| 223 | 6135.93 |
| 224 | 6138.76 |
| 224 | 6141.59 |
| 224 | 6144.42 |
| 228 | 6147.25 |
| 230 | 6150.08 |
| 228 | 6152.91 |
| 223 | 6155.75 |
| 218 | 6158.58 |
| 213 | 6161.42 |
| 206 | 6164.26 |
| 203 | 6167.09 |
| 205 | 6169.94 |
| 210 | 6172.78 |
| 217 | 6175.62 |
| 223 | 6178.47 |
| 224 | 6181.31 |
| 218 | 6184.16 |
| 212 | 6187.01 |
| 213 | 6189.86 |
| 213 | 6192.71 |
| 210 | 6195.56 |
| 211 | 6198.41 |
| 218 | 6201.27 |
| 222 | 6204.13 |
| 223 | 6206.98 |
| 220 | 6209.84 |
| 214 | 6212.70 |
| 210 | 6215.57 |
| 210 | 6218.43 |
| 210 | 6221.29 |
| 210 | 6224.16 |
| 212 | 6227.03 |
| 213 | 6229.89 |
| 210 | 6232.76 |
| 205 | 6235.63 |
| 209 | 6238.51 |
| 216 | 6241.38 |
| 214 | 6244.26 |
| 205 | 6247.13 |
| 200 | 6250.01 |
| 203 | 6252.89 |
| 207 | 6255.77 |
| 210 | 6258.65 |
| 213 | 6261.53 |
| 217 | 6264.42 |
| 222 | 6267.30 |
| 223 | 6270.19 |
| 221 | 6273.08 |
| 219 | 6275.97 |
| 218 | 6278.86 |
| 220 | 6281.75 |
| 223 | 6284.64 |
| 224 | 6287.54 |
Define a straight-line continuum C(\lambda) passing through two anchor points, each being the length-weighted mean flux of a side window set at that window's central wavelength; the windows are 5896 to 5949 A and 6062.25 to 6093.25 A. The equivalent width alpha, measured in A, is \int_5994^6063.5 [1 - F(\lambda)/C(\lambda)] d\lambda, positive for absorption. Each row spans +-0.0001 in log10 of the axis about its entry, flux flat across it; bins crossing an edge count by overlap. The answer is 2.7 A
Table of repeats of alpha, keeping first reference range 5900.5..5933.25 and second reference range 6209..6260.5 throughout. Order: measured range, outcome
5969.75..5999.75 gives -1.94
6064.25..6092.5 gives -3.80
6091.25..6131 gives -2.86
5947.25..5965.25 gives -0.64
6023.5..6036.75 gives -0.87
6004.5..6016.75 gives 0.76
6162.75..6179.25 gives 0.12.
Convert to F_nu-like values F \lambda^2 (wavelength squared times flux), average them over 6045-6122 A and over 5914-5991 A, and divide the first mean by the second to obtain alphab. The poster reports 1.1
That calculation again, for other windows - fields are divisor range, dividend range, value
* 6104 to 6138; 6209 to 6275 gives 0.97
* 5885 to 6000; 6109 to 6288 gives 1.08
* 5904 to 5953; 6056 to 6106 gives 1.12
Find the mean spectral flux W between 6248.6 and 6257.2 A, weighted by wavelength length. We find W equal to 203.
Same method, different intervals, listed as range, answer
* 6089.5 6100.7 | 236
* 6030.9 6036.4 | 228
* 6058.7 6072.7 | 237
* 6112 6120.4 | 216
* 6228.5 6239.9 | 209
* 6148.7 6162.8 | 222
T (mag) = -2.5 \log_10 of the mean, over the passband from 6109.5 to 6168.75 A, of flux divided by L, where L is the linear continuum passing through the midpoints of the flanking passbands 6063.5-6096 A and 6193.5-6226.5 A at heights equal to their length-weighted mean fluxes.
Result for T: 0.03 mag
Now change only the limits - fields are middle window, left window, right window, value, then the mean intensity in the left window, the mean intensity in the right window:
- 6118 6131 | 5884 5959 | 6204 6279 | -0.085 mag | 211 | 213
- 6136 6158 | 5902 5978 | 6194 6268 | -0.047 mag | 225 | 212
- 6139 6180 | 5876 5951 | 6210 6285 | -0.032 mag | 209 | 213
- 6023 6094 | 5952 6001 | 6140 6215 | -0.062 mag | 230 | 217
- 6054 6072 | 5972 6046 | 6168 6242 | -0.064 mag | 225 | 214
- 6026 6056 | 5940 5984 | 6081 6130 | -0.020 mag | 228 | 233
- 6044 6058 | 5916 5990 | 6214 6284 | -0.075 mag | 226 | 213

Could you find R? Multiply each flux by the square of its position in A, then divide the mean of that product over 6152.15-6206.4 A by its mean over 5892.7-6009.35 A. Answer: 1.05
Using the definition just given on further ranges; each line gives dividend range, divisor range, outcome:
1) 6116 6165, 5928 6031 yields 1.05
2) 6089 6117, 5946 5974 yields 1.06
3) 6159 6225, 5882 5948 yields 1.13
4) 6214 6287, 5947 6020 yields 1.04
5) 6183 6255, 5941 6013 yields 1.01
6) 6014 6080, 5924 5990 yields 1.06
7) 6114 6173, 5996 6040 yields 1.05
